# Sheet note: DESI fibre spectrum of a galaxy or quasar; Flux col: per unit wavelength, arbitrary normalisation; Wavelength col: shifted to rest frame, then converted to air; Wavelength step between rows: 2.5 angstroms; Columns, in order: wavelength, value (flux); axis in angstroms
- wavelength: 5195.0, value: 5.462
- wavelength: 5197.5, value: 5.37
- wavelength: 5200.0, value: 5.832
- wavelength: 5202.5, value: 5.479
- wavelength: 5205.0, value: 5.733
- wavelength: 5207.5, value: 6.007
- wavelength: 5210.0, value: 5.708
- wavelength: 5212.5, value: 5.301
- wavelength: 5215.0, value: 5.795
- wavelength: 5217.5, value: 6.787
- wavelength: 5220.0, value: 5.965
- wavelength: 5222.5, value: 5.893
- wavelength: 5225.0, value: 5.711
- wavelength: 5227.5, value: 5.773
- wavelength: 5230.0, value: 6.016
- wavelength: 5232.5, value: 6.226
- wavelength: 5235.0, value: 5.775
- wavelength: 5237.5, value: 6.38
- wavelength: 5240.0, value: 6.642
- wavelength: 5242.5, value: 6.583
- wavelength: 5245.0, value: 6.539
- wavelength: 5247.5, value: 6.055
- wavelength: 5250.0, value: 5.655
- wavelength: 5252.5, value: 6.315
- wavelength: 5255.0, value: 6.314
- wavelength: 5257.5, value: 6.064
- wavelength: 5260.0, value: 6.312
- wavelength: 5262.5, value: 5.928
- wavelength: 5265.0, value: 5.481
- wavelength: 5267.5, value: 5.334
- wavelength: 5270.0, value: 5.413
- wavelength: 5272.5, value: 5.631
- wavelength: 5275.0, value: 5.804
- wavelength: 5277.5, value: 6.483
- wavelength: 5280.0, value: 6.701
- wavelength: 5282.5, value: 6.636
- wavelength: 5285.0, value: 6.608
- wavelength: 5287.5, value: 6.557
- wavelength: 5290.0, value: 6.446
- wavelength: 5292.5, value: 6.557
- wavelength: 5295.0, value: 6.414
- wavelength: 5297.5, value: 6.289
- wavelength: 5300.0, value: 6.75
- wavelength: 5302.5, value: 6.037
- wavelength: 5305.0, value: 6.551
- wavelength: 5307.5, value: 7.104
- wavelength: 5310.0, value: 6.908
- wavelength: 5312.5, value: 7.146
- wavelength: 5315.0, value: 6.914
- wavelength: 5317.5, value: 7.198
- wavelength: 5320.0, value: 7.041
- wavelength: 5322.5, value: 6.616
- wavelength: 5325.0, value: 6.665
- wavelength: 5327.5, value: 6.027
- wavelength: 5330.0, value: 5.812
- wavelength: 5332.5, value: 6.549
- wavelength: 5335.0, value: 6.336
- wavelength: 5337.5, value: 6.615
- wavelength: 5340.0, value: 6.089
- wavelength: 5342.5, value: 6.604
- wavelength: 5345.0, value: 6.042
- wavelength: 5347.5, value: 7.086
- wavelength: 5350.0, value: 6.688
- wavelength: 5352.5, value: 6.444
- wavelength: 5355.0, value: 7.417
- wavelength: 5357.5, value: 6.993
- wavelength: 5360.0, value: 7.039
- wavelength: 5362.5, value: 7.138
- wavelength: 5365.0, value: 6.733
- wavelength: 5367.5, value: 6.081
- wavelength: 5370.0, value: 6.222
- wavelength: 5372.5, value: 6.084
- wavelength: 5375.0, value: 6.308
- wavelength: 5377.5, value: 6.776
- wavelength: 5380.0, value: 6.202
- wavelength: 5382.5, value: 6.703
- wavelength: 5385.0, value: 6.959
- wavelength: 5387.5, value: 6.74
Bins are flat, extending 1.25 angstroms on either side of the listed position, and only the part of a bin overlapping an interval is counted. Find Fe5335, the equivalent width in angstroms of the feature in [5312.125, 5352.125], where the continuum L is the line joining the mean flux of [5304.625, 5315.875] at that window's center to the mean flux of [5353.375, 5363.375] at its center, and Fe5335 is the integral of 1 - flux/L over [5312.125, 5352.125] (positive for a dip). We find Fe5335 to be 2.6 angstroms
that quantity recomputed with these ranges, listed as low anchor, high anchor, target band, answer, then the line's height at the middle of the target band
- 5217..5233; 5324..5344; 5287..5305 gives -0.64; 6.22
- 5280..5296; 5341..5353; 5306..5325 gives -1.16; 6.56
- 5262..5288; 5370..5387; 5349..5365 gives -1.35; 6.4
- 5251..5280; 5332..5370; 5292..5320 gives -2.02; 6.28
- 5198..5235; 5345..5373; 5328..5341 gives 0.58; 6.56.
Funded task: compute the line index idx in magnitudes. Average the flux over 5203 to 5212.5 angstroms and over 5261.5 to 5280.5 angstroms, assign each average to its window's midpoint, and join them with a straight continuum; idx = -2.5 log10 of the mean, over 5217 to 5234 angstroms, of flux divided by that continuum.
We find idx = -0.05 mag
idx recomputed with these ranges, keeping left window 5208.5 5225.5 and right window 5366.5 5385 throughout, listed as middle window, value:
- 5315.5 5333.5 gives -0.06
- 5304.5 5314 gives -0.13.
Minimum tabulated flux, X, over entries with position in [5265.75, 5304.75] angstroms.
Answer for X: 5.334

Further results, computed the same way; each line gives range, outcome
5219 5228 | 5.711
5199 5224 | 5.301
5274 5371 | 5.804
